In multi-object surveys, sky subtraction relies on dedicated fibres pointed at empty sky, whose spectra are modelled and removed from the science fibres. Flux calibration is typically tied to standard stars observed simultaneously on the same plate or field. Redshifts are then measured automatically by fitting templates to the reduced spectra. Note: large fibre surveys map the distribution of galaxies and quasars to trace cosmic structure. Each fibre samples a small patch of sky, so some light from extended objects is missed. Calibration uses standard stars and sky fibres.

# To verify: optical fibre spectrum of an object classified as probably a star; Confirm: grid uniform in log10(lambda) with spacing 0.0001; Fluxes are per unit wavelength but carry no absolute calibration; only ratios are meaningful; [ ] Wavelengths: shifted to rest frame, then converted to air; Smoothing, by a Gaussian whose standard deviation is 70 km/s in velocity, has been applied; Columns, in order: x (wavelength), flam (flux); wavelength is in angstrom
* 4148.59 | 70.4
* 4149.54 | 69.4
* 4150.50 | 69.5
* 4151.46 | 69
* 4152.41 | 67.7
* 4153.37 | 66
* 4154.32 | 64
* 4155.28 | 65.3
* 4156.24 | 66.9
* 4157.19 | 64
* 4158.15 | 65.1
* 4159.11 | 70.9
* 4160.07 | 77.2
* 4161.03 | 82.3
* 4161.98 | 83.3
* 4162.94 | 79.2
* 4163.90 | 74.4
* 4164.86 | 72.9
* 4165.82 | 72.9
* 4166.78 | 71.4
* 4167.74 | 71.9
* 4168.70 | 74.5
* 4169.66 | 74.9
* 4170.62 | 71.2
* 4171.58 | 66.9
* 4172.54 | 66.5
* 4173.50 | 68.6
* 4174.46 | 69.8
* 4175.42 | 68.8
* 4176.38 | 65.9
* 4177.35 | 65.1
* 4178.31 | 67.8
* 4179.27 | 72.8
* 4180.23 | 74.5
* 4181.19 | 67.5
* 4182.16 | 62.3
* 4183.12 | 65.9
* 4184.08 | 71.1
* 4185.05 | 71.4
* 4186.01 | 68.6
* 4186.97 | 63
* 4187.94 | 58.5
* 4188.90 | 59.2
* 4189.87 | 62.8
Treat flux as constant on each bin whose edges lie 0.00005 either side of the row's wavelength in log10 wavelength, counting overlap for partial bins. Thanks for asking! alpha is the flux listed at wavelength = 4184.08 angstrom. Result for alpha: 71.1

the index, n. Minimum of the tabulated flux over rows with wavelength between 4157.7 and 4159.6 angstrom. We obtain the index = 65.1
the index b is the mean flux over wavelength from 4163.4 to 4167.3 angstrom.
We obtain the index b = 72.8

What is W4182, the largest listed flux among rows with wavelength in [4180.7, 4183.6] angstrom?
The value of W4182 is 67.5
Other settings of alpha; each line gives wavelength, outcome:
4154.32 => 64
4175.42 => 68.8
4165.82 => 72.9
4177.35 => 65.1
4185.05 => 71.4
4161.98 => 83.3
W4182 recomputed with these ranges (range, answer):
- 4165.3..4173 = 74.9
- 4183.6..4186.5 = 71.4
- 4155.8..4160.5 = 77.2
